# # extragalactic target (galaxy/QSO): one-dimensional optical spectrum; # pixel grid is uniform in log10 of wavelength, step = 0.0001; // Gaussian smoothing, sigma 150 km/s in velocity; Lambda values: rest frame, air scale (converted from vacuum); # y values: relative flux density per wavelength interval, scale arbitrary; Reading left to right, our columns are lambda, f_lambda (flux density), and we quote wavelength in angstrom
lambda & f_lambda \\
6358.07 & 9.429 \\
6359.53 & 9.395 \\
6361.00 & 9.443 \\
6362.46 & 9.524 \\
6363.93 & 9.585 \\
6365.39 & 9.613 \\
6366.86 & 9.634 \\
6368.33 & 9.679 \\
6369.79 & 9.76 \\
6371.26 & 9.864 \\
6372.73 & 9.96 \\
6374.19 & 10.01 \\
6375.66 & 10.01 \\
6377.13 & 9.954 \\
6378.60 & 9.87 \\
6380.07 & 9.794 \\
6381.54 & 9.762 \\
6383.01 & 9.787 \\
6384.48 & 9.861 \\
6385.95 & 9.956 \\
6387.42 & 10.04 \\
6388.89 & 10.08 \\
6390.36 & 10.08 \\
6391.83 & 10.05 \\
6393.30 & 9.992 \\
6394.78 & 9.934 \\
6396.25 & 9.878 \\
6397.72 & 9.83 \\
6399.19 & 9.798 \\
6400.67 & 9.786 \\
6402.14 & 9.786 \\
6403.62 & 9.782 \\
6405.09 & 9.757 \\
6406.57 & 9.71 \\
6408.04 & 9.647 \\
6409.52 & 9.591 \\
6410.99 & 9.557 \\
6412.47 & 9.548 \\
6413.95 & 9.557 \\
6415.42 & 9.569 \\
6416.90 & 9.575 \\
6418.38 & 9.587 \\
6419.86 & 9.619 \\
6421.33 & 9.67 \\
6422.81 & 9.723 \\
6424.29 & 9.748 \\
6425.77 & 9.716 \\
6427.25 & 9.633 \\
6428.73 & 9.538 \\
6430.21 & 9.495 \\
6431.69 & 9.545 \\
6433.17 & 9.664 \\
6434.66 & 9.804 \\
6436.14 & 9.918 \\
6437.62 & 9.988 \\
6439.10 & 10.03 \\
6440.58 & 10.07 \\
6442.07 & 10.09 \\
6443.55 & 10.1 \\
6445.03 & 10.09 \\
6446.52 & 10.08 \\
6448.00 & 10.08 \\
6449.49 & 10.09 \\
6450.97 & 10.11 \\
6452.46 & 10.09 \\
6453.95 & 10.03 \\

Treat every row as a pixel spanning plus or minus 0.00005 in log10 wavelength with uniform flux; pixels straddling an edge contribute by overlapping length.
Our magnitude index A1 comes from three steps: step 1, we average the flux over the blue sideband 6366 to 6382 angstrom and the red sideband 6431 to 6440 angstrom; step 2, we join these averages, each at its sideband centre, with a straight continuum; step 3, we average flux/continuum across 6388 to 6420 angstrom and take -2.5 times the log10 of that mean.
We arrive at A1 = 0.008 mag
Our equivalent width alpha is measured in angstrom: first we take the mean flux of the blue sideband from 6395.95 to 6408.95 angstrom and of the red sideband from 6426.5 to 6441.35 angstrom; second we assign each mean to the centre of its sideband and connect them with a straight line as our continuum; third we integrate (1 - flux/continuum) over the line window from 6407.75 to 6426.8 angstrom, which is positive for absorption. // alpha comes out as 0.3 angstrom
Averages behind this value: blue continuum 9.77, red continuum 9.77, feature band 9.62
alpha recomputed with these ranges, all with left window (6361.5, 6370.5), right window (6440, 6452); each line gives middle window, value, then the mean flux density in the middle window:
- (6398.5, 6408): 0.08 angstrom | 9.76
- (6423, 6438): 0.45 angstrom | 9.7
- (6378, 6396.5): -0.34 angstrom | 9.93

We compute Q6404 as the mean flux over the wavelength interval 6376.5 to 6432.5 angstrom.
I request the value 9.76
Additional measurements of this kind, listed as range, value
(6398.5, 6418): 9.66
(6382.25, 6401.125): 9.93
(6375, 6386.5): 9.87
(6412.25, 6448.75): 9.78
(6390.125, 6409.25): 9.83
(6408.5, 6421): 9.58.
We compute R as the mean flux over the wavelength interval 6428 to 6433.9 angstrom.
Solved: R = 9.56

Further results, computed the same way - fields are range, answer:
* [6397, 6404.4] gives 9.8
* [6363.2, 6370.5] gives 9.66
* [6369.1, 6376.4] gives 9.92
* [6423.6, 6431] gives 9.63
